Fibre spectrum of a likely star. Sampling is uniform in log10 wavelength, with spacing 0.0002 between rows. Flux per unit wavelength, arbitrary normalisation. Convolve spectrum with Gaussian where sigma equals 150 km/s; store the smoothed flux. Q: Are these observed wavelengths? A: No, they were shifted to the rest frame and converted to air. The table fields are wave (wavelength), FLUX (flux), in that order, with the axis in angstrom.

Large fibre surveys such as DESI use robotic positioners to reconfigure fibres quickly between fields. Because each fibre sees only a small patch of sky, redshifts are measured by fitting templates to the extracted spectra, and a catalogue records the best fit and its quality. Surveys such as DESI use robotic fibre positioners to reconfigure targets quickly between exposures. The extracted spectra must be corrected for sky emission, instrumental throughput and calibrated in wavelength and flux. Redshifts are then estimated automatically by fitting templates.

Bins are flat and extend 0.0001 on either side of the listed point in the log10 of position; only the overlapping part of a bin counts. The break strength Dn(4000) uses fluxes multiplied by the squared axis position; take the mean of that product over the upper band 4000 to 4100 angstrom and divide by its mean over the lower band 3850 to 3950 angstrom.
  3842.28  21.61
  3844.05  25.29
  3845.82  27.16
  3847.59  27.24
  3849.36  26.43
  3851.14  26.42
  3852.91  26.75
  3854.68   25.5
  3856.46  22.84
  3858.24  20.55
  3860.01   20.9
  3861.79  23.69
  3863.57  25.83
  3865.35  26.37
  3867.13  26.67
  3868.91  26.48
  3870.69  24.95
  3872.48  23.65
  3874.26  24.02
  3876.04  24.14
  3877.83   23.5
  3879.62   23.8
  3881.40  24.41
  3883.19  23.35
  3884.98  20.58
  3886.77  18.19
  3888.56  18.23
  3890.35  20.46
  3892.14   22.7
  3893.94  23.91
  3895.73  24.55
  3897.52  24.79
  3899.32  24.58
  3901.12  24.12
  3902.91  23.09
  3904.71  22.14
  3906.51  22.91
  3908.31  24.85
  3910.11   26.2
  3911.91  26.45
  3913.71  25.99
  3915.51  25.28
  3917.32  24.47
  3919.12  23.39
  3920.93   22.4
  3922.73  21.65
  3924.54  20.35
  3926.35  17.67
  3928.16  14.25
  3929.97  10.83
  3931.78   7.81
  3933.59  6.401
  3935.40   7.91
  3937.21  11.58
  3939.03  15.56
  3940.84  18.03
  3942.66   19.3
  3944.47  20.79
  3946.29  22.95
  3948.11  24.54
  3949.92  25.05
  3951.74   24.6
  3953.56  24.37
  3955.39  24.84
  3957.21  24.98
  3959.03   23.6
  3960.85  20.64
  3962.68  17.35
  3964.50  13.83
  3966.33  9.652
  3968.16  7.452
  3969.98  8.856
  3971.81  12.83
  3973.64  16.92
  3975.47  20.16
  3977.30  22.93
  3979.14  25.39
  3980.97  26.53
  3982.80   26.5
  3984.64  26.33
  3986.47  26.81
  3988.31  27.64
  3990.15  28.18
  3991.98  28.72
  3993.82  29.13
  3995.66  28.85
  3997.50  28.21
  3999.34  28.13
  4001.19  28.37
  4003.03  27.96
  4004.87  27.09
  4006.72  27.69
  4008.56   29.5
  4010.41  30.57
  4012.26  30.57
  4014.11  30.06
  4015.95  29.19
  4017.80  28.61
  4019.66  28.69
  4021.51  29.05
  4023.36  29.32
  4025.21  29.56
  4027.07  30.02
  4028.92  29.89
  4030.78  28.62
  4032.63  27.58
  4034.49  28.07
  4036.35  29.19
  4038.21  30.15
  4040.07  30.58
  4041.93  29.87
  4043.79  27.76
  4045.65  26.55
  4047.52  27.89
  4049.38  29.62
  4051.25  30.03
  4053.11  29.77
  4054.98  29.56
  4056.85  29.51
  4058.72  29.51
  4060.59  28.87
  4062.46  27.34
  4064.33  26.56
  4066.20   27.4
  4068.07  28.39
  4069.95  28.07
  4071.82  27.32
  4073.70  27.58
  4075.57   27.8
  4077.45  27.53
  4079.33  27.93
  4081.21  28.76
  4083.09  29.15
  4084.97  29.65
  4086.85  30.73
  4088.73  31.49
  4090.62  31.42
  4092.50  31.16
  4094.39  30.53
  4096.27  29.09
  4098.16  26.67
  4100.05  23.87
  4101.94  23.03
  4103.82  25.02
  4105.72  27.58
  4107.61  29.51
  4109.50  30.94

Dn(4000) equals 1.4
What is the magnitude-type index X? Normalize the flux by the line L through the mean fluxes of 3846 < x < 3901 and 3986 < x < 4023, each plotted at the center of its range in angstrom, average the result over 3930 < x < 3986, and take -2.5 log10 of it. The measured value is 0.41 mag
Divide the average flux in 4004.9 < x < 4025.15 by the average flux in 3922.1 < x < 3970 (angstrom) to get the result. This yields 1.7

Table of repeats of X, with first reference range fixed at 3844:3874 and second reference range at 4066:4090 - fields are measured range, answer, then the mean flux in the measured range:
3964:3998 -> 0.23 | 21.9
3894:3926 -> 0.09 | 23.8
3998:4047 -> -0.04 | 28.9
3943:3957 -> 0.12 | 23.8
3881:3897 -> 0.17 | 21.8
